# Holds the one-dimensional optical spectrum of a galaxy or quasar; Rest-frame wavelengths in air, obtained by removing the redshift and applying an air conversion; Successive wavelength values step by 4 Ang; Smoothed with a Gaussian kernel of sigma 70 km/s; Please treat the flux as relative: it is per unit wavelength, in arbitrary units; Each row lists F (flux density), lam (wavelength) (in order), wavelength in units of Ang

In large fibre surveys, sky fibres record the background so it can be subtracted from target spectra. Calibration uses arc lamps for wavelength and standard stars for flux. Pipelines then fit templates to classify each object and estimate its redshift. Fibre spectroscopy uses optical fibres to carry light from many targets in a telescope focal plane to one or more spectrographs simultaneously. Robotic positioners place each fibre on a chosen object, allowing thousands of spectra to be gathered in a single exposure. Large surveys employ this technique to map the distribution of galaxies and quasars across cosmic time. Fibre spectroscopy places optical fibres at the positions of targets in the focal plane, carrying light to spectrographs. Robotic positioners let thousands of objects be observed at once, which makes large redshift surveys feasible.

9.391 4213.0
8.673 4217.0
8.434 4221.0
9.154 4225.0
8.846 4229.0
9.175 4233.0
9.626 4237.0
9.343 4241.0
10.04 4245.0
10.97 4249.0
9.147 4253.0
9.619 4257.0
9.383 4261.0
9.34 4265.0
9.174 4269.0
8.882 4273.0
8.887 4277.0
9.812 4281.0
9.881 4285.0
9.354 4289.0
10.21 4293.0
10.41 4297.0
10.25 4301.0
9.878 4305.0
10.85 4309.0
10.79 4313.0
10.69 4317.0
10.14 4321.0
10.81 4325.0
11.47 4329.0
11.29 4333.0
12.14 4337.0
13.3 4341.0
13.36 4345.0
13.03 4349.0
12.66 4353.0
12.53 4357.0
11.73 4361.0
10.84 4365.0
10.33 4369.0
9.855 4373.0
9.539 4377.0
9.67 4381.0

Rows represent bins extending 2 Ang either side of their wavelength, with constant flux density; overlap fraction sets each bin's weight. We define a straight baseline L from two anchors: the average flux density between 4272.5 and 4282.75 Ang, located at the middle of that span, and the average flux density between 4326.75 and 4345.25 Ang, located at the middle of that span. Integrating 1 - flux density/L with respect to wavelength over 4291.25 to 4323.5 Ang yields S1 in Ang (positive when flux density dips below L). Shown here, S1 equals 0.9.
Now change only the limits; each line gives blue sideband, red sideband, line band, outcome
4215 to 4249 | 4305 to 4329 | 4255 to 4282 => 1.6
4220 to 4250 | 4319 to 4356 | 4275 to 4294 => 1.9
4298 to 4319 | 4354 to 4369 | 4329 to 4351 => -2.7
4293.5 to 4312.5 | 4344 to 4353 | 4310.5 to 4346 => 1.2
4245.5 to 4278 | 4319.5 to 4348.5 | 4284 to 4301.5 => 0.8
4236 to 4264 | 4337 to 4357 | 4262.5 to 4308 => 5.1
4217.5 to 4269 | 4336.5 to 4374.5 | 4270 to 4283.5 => 1.3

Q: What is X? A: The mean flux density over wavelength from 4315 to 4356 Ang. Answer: 11.9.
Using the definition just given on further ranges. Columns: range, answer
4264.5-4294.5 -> 9.43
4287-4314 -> 10.2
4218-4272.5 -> 9.38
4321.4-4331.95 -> 11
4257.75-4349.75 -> 10.5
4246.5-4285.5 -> 9.5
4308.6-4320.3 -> 10.7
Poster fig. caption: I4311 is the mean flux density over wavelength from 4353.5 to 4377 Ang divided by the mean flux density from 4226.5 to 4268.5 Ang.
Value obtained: 1.2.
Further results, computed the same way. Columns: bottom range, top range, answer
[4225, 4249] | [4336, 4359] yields 1.35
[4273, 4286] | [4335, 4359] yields 1.37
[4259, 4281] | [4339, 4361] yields 1.40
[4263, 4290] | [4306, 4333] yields 1.16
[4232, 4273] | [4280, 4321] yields 1.07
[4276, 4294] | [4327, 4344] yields 1.26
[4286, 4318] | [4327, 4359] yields 1.21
